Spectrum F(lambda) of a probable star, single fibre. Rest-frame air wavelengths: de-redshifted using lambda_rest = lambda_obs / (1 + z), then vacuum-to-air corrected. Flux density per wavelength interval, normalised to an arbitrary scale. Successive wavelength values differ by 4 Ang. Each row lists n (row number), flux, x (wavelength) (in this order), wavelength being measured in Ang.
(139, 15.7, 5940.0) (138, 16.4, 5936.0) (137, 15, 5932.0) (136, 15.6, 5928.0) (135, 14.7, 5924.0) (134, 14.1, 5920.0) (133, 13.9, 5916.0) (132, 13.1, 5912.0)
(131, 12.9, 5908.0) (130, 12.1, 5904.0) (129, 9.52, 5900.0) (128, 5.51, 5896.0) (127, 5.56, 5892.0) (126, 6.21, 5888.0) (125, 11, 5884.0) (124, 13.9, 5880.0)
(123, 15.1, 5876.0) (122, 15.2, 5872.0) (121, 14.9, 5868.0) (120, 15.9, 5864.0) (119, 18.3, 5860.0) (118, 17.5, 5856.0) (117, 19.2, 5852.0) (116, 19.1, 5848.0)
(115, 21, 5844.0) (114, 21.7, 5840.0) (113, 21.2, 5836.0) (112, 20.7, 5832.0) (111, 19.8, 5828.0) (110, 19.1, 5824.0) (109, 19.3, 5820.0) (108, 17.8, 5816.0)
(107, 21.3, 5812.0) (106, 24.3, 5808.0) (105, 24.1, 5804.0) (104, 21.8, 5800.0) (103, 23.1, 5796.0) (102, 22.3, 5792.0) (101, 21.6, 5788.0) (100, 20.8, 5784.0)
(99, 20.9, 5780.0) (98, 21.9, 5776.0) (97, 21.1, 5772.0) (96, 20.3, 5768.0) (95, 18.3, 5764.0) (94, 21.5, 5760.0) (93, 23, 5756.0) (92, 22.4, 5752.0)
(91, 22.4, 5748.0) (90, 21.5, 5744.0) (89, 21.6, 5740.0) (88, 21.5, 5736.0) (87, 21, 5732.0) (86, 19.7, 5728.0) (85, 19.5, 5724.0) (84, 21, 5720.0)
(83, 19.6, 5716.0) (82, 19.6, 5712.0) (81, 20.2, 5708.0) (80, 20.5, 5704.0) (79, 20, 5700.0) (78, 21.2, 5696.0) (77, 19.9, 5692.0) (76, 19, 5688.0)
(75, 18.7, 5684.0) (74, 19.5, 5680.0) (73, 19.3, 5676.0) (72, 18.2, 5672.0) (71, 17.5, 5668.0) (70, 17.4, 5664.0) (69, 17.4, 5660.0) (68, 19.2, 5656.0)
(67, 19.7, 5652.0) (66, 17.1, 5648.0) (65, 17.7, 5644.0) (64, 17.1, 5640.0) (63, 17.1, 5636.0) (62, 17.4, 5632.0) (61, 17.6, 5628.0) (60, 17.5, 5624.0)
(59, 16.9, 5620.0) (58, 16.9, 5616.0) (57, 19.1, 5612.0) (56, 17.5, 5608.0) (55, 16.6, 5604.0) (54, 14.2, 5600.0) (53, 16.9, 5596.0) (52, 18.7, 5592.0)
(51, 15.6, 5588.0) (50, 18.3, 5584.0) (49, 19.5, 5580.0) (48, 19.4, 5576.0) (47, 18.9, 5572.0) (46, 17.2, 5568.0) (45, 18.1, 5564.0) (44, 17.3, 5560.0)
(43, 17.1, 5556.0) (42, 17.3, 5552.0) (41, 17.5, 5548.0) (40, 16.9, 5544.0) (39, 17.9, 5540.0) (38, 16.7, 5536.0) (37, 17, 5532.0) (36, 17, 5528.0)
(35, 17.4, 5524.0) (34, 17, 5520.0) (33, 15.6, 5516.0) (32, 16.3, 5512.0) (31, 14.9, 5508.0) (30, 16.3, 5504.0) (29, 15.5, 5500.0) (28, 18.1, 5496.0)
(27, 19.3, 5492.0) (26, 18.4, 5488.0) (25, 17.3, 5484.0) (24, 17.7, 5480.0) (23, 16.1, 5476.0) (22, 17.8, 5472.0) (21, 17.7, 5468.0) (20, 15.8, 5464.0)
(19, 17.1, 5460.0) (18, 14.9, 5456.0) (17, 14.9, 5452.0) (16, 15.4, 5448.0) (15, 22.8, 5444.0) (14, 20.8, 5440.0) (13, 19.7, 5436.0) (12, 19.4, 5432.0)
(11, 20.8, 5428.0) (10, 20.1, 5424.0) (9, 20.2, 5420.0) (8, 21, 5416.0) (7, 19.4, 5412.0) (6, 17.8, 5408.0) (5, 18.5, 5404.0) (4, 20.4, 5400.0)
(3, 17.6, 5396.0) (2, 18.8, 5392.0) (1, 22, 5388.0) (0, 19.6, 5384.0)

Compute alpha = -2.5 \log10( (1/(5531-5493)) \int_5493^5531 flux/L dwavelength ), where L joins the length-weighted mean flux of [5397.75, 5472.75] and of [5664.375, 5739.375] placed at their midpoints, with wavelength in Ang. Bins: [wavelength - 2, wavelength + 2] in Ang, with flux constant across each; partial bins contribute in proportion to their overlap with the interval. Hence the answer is 0.149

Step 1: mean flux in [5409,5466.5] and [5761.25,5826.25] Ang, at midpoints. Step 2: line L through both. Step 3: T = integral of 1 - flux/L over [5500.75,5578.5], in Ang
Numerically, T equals 9.1 Ang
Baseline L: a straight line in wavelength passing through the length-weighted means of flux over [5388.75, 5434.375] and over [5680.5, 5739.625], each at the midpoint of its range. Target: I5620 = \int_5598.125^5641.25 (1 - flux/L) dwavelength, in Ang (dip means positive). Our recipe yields 6.2 Ang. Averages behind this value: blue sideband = 19.5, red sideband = 20.1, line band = 17.1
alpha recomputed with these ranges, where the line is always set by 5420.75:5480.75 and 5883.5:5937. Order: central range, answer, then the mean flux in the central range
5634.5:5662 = -0.165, 17.9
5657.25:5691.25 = -0.223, 18.4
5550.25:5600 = -0.084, 17.7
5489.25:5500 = -0.035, 18.1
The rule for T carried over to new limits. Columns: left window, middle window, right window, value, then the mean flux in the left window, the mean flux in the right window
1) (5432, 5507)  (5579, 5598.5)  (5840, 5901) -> -1.26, 17.5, 14.2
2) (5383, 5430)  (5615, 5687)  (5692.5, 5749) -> 8.75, 19.7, 20.6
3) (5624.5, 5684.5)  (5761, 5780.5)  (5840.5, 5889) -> -4.18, 18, 16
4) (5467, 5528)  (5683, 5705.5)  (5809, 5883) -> -2.71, 17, 18.4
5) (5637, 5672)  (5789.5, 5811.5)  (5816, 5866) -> -4.56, 17.9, 19.3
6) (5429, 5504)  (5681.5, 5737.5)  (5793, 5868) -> -2.10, 17.7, 20.2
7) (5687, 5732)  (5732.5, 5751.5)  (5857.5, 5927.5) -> -3.04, 20.1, 12.6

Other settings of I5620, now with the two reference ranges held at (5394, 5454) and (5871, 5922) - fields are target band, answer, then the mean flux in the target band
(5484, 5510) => 1.4 Ang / 17.1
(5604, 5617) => -1.3 Ang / 17.7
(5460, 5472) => 1.0 Ang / 17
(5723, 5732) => -3.7 Ang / 19.9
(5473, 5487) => 0.9 Ang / 17.2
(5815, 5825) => -4.9 Ang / 18.8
